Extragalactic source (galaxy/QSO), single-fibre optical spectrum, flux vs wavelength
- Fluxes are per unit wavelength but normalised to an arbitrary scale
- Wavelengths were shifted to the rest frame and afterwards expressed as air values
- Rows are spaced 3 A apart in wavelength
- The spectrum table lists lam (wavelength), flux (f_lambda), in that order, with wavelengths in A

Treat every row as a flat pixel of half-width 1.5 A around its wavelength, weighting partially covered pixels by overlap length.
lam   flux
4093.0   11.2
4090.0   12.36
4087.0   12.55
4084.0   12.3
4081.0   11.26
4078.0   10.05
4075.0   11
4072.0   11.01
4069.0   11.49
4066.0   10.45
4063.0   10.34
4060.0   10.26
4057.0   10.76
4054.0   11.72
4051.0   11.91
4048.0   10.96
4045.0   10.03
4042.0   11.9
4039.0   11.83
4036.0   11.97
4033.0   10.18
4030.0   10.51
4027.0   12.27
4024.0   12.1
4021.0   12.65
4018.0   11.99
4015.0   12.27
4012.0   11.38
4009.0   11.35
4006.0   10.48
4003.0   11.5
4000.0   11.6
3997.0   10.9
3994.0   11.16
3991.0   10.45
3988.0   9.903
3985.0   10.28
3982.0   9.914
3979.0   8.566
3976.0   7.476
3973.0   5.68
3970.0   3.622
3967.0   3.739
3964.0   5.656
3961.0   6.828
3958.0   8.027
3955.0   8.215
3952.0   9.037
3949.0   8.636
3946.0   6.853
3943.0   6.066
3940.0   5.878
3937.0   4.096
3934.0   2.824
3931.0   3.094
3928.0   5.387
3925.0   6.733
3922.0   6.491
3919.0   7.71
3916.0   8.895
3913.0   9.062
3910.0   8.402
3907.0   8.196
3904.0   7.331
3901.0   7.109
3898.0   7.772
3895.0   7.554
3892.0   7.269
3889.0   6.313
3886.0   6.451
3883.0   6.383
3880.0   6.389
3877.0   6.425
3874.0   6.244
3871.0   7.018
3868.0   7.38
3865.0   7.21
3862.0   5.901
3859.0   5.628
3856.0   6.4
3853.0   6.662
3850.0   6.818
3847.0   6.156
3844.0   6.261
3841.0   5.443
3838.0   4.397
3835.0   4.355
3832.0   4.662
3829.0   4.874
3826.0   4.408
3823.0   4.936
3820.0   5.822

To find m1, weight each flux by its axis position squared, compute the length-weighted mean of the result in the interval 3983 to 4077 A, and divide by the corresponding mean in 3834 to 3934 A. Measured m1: 1.82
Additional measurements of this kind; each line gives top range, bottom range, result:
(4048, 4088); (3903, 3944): 1.86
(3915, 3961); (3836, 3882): 1.08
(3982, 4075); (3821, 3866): 2.19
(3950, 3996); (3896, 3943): 1.24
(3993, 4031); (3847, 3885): 1.91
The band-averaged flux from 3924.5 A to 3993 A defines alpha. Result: 6.86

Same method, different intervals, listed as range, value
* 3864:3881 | 6.78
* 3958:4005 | 8.49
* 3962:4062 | 10.2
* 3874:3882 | 6.37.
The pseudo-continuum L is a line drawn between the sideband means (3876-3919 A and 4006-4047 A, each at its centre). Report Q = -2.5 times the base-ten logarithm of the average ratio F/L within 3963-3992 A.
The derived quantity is 0.315 mag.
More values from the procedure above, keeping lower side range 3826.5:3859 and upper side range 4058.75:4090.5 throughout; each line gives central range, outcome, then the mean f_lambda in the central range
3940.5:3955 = 0.07 mag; 7.58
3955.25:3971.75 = 0.41 mag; 5.78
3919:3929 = 0.16 mag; 6.47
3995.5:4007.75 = -0.18 mag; 11.1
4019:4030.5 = -0.20 mag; 12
